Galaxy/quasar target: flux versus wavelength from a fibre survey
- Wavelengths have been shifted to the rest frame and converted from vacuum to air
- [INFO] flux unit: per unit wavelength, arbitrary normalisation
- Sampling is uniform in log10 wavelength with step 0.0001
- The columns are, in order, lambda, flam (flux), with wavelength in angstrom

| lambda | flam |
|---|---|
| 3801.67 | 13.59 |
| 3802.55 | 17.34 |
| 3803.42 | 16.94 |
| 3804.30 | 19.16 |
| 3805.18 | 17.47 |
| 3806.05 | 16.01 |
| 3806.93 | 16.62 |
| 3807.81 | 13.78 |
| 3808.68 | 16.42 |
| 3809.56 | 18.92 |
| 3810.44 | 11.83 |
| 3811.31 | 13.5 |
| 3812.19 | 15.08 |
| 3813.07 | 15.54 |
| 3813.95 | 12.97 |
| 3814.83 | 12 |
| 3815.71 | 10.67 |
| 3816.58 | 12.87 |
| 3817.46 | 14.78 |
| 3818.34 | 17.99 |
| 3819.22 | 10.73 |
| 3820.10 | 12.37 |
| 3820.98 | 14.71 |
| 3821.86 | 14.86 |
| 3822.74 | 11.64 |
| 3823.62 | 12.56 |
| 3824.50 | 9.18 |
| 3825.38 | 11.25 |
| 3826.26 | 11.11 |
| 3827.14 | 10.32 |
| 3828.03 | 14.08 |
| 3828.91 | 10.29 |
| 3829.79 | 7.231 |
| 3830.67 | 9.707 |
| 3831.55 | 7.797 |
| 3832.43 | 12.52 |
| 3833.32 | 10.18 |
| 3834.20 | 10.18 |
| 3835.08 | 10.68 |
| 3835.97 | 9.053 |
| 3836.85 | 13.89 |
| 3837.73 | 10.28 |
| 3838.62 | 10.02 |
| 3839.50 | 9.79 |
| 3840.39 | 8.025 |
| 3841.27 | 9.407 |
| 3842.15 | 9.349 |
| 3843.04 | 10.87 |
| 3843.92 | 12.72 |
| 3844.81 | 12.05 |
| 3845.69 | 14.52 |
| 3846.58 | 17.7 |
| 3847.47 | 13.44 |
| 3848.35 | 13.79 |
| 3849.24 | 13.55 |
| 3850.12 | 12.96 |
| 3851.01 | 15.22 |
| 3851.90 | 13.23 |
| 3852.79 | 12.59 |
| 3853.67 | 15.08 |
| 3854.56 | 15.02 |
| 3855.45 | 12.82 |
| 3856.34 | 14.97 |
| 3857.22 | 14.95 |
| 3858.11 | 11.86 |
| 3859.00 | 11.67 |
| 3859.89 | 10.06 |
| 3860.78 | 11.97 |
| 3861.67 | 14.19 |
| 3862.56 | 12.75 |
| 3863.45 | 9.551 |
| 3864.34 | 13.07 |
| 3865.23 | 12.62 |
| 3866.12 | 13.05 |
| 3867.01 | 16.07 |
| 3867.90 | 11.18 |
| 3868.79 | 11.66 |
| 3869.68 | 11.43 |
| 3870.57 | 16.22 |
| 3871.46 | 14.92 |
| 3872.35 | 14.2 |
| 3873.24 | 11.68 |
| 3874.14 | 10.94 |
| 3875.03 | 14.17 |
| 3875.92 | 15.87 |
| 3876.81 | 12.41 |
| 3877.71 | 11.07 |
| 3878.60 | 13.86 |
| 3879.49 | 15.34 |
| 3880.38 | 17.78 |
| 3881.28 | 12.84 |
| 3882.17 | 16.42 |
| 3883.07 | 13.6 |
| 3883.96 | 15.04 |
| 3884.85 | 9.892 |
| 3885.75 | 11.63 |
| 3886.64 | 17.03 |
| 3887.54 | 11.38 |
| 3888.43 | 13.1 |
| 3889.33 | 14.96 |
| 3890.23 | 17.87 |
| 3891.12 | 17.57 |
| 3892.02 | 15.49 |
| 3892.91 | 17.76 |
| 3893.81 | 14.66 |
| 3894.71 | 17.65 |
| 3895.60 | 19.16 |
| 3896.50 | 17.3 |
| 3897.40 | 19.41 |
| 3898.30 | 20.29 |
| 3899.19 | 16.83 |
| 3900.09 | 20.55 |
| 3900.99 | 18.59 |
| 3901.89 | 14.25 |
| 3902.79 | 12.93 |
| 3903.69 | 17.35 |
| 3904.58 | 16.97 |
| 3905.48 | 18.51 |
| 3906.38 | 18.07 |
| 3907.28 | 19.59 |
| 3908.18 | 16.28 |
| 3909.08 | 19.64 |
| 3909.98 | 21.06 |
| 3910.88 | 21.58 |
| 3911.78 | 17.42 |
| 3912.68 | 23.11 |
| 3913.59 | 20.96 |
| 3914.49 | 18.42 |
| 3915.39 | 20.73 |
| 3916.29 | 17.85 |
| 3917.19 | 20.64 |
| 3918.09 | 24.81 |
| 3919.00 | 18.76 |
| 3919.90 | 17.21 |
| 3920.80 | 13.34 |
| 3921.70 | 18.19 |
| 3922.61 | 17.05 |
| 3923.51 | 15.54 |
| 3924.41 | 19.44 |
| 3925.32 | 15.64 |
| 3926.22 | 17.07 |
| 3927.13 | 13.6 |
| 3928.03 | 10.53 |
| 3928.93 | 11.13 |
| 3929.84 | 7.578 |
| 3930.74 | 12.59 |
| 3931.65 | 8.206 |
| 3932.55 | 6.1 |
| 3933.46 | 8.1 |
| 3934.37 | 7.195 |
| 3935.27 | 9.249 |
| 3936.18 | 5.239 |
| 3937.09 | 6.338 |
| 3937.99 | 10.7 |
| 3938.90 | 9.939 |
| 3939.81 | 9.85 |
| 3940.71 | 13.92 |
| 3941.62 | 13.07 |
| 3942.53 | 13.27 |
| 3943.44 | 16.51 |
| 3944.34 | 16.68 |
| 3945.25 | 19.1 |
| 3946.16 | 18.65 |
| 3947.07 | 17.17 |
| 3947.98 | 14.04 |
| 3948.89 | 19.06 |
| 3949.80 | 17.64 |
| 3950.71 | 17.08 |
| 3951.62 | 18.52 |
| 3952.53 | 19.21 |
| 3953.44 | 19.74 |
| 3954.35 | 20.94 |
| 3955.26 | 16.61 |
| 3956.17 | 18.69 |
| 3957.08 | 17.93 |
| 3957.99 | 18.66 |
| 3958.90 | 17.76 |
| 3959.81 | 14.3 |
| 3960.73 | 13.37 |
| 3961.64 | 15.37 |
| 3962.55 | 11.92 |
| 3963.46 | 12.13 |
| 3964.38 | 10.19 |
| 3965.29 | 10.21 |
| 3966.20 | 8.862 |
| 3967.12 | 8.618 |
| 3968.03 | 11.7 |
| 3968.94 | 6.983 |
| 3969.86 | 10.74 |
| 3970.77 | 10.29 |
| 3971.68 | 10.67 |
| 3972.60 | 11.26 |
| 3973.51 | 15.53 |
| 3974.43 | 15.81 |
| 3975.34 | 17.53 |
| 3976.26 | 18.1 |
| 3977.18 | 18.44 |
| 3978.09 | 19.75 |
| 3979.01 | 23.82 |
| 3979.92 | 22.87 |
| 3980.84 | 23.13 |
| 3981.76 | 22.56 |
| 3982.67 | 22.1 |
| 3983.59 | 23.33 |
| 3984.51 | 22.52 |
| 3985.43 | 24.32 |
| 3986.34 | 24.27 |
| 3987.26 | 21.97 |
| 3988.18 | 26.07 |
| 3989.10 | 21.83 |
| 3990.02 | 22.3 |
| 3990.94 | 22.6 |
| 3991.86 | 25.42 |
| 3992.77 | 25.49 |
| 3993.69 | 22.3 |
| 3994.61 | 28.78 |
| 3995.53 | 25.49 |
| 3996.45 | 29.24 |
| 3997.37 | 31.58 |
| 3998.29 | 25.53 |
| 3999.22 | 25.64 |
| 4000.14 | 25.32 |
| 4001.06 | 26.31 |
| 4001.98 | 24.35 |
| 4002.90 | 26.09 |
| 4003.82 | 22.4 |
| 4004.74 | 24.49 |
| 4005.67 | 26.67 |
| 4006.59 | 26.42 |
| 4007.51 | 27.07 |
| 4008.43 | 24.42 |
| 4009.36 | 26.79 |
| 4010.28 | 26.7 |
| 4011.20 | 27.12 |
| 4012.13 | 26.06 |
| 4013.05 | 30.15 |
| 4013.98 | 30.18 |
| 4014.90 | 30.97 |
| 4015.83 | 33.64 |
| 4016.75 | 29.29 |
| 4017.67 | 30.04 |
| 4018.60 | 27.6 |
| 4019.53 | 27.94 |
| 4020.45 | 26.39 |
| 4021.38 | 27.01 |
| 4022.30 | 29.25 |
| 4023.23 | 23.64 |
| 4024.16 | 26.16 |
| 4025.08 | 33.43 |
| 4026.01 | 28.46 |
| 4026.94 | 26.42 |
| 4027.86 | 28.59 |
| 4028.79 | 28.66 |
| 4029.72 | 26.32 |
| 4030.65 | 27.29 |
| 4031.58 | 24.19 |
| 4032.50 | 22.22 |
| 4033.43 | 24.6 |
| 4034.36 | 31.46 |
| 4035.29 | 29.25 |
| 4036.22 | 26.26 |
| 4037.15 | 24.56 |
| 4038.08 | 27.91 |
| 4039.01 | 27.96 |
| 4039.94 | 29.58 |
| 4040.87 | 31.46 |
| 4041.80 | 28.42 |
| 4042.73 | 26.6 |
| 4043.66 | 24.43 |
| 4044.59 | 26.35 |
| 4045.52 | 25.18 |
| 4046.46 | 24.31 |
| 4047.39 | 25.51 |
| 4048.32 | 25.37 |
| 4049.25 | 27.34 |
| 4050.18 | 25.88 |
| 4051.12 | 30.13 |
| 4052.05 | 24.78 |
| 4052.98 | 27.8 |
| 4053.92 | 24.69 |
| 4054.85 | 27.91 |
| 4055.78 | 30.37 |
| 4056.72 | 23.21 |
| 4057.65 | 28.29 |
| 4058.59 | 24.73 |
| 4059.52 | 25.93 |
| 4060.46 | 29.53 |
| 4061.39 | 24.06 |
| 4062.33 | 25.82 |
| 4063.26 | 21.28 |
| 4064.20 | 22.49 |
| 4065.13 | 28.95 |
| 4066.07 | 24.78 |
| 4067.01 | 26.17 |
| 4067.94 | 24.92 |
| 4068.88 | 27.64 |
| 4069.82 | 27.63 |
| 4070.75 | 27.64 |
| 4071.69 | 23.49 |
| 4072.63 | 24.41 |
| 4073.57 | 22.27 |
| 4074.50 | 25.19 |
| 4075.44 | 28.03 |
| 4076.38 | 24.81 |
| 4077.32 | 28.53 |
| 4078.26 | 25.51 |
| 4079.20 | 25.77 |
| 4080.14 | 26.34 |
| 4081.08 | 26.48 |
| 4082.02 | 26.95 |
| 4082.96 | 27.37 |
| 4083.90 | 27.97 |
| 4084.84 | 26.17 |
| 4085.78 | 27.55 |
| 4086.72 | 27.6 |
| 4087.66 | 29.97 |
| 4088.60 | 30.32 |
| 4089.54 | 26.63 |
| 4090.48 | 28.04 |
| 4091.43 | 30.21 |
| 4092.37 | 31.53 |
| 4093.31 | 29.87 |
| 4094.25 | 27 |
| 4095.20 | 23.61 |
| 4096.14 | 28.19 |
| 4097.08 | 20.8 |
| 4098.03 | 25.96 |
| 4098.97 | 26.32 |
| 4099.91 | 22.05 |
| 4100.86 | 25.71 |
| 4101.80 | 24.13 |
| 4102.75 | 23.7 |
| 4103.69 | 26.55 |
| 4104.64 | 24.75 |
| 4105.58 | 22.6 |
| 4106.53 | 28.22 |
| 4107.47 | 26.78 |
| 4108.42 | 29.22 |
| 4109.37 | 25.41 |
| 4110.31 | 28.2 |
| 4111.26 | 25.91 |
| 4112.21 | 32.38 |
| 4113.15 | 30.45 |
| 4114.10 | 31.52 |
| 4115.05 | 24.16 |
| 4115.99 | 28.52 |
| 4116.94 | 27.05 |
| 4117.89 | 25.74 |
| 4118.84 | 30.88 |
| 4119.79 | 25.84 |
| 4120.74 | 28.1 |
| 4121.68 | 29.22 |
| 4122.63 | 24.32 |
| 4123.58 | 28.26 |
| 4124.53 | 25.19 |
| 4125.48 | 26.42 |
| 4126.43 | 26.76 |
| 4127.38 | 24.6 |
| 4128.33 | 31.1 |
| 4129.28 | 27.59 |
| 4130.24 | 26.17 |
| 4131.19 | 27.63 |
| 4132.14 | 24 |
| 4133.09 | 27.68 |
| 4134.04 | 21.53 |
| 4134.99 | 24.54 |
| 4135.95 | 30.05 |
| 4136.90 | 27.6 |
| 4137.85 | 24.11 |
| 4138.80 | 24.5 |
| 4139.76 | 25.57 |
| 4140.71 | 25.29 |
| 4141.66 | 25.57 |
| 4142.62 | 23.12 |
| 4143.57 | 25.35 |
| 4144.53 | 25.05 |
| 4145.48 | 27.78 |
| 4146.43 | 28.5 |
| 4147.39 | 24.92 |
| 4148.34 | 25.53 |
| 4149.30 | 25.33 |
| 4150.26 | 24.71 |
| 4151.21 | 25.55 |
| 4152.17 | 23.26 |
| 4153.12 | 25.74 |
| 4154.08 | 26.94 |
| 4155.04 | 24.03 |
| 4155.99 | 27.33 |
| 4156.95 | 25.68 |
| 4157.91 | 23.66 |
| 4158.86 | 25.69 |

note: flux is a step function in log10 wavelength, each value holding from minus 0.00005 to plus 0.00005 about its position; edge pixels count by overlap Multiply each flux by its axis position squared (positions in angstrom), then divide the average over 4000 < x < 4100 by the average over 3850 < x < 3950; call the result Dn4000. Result 1.9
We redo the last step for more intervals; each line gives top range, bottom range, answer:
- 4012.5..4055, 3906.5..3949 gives 1.92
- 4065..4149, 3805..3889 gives 2.35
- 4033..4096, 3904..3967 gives 1.86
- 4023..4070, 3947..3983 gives 1.74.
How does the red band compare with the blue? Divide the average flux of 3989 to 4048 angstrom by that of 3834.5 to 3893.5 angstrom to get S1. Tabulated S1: 2.0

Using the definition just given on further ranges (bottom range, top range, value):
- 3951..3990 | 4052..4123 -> 1.55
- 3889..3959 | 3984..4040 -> 1.65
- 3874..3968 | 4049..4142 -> 1.73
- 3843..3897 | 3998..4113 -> 1.92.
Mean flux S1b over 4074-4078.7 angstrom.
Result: 26.4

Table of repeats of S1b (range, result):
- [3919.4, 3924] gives 16.4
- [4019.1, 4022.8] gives 27.6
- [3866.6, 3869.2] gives 13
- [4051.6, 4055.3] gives 26.3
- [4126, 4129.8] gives 27.5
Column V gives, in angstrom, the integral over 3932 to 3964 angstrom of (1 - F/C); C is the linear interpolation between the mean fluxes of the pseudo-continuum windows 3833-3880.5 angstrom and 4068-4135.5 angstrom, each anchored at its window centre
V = 6.4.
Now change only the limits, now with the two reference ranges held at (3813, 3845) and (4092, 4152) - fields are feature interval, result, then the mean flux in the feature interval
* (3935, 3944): 3.3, 10.9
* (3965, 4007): -2.9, 20.9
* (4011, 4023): -4.5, 28.8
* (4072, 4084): -0.9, 26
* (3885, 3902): -2.1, 16.5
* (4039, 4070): -4.7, 26.4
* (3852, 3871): 0.1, 13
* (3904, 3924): -4.0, 18.9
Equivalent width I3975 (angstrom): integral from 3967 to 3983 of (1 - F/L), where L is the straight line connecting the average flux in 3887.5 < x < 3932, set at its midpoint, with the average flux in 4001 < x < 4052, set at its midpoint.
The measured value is 4.6 angstrom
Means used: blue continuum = 17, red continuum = 27.2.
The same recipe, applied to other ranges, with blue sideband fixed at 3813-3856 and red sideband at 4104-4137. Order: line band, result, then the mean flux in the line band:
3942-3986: 5.4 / 16.6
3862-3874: 0.8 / 12.9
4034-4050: -2.9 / 27.1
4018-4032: -3.4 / 27.4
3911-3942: 4.8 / 14.2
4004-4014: -2.5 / 26.6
